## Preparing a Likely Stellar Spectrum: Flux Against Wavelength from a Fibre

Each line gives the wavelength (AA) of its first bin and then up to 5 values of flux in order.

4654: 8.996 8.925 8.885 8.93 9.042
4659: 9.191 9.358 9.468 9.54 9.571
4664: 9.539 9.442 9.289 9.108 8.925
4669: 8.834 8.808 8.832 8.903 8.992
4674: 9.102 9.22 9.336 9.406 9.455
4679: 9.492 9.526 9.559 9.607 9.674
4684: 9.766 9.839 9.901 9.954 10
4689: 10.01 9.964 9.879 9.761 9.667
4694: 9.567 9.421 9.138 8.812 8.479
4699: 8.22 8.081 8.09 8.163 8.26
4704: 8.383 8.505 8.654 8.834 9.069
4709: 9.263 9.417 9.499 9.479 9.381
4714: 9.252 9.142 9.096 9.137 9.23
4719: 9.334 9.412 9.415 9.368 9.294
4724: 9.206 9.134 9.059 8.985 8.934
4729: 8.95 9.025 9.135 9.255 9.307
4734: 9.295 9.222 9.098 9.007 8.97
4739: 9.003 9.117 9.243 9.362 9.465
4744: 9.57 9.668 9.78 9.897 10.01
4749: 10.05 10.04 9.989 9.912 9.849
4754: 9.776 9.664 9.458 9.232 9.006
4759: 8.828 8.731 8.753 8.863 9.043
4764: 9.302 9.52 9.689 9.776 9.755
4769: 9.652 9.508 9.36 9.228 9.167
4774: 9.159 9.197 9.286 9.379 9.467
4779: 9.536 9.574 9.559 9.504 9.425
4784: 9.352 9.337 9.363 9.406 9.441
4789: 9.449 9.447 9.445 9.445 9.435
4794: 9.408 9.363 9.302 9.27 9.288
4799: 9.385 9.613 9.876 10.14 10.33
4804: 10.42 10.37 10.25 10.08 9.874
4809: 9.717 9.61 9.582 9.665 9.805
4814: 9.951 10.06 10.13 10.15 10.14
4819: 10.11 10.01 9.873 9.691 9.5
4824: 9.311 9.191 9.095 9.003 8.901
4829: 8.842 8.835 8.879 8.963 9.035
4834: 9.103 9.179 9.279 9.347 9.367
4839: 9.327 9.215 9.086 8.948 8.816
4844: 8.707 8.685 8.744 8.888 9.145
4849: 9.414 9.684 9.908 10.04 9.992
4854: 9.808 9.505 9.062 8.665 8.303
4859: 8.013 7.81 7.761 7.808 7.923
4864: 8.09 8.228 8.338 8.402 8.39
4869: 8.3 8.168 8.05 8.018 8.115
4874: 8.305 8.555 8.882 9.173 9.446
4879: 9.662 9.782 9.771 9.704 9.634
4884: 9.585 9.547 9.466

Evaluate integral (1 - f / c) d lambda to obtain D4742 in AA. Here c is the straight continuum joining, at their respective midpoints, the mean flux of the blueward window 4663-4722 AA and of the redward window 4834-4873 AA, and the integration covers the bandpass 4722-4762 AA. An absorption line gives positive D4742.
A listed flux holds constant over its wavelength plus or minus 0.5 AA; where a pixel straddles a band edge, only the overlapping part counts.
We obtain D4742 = -1.08 AA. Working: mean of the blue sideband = 9.22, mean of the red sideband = 8.8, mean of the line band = 9.33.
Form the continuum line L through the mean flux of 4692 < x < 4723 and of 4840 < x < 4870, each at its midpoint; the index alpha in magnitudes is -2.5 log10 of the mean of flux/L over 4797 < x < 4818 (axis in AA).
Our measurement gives -0.122 mag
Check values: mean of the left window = 9.01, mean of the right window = 8.77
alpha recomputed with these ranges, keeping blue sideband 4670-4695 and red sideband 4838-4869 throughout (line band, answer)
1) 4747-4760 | -0.04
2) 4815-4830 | -0.07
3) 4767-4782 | -0.03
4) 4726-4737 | 0.03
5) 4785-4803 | -0.05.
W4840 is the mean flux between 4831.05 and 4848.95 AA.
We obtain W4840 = 9.05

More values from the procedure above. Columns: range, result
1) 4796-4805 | 9.8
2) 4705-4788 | 9.33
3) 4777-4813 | 9.62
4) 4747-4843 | 9.5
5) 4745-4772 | 9.51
